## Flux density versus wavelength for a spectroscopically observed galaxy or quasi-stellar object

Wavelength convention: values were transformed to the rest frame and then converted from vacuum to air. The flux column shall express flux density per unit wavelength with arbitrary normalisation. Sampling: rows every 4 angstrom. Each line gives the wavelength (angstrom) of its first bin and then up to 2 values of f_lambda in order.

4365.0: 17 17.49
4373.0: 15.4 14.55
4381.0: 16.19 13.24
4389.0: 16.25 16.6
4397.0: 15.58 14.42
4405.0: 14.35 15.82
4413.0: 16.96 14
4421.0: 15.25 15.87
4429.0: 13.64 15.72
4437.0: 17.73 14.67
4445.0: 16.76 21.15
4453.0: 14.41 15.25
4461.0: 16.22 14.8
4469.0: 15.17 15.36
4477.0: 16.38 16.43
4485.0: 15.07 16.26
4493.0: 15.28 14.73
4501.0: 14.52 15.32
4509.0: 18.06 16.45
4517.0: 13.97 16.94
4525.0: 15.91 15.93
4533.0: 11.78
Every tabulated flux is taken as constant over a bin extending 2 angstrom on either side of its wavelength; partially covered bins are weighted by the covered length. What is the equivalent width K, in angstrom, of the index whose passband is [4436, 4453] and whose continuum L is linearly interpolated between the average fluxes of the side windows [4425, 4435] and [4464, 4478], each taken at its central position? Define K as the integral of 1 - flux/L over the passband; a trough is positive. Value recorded -2.4 angstrom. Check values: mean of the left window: 14.9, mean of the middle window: 17.2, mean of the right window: 15.4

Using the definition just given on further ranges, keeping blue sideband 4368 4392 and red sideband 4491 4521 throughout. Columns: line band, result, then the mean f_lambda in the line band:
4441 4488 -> -1.5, 16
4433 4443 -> -0.4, 16.1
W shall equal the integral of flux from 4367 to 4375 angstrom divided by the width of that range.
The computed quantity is 16.4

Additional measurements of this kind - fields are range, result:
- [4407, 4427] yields 15.6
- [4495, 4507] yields 14.9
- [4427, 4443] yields 15.4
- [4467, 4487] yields 15.7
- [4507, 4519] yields 16.2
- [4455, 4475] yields 15.4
